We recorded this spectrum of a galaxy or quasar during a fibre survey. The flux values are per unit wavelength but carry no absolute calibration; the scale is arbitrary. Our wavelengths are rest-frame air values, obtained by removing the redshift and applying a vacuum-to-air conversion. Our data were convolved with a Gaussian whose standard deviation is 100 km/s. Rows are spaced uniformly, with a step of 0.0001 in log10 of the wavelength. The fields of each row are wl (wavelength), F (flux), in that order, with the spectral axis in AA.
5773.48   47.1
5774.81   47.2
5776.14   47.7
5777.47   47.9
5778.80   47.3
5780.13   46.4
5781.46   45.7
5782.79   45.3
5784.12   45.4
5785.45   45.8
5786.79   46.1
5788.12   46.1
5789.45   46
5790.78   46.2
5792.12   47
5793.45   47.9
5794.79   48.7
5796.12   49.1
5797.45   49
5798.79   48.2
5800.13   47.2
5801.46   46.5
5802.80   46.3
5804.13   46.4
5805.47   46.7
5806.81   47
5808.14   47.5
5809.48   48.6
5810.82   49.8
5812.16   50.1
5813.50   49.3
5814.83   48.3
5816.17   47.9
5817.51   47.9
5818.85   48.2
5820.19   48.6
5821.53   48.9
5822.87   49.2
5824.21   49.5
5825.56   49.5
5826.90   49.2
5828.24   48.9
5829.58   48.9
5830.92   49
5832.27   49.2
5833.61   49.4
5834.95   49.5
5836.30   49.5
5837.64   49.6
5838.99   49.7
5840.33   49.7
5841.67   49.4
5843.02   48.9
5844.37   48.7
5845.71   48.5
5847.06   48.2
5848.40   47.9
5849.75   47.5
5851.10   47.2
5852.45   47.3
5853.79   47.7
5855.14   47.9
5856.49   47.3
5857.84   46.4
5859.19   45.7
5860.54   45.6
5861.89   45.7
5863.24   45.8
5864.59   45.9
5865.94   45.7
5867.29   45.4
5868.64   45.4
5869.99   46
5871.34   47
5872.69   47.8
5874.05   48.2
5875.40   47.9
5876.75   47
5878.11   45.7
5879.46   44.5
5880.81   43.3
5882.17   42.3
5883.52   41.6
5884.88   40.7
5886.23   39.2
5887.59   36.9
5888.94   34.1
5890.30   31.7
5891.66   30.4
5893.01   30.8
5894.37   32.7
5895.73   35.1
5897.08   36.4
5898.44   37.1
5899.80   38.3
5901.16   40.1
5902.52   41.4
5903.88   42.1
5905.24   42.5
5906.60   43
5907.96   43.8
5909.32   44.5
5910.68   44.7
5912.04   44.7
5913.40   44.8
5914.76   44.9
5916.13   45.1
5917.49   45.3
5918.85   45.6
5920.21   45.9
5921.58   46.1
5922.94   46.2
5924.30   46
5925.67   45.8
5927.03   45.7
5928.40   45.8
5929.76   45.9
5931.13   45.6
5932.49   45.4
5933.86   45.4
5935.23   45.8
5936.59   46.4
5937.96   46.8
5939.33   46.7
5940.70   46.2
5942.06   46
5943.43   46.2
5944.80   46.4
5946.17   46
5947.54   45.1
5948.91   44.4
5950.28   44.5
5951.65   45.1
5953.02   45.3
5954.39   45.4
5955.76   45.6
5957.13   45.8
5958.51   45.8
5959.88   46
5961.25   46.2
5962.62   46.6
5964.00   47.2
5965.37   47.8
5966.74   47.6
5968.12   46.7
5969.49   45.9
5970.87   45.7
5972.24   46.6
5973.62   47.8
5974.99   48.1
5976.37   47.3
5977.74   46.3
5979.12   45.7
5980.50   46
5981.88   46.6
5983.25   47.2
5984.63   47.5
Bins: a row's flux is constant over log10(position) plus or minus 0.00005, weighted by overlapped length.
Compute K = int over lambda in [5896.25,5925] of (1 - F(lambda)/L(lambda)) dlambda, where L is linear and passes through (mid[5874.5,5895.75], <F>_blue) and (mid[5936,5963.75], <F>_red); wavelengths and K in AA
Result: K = -0.9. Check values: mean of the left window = 39.2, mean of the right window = 45.8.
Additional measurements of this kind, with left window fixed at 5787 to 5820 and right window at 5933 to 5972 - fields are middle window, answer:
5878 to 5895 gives 3.3 AA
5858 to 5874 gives 0.3 AA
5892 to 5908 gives 2.9 AA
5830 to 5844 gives -0.6 AA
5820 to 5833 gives -0.4 AA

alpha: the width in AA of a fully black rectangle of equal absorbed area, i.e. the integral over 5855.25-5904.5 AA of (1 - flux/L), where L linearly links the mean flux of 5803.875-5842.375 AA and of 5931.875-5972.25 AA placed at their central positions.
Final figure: 5.88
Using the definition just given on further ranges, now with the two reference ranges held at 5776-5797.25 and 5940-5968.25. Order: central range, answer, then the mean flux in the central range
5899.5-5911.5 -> 0.99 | 42.4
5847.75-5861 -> -0.17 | 47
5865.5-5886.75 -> 0.68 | 44.9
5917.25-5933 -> 0.11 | 45.8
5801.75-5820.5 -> -0.52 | 48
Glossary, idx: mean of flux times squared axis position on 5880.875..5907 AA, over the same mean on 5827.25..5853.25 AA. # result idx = 0.79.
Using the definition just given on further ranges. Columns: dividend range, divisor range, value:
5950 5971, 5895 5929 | 1.08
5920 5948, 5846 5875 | 1.01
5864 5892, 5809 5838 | 0.89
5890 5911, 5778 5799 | 0.85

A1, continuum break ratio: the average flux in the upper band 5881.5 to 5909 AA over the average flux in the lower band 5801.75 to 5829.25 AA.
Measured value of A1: 0.79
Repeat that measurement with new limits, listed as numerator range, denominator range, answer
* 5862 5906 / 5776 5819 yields 0.87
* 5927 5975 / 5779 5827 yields 0.97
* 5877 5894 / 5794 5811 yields 0.81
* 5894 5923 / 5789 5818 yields 0.88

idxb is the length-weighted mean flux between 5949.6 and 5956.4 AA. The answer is 45.2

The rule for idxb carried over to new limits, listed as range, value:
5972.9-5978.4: 47.4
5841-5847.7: 48.7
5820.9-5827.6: 49.2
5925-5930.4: 45.8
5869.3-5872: 46.5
